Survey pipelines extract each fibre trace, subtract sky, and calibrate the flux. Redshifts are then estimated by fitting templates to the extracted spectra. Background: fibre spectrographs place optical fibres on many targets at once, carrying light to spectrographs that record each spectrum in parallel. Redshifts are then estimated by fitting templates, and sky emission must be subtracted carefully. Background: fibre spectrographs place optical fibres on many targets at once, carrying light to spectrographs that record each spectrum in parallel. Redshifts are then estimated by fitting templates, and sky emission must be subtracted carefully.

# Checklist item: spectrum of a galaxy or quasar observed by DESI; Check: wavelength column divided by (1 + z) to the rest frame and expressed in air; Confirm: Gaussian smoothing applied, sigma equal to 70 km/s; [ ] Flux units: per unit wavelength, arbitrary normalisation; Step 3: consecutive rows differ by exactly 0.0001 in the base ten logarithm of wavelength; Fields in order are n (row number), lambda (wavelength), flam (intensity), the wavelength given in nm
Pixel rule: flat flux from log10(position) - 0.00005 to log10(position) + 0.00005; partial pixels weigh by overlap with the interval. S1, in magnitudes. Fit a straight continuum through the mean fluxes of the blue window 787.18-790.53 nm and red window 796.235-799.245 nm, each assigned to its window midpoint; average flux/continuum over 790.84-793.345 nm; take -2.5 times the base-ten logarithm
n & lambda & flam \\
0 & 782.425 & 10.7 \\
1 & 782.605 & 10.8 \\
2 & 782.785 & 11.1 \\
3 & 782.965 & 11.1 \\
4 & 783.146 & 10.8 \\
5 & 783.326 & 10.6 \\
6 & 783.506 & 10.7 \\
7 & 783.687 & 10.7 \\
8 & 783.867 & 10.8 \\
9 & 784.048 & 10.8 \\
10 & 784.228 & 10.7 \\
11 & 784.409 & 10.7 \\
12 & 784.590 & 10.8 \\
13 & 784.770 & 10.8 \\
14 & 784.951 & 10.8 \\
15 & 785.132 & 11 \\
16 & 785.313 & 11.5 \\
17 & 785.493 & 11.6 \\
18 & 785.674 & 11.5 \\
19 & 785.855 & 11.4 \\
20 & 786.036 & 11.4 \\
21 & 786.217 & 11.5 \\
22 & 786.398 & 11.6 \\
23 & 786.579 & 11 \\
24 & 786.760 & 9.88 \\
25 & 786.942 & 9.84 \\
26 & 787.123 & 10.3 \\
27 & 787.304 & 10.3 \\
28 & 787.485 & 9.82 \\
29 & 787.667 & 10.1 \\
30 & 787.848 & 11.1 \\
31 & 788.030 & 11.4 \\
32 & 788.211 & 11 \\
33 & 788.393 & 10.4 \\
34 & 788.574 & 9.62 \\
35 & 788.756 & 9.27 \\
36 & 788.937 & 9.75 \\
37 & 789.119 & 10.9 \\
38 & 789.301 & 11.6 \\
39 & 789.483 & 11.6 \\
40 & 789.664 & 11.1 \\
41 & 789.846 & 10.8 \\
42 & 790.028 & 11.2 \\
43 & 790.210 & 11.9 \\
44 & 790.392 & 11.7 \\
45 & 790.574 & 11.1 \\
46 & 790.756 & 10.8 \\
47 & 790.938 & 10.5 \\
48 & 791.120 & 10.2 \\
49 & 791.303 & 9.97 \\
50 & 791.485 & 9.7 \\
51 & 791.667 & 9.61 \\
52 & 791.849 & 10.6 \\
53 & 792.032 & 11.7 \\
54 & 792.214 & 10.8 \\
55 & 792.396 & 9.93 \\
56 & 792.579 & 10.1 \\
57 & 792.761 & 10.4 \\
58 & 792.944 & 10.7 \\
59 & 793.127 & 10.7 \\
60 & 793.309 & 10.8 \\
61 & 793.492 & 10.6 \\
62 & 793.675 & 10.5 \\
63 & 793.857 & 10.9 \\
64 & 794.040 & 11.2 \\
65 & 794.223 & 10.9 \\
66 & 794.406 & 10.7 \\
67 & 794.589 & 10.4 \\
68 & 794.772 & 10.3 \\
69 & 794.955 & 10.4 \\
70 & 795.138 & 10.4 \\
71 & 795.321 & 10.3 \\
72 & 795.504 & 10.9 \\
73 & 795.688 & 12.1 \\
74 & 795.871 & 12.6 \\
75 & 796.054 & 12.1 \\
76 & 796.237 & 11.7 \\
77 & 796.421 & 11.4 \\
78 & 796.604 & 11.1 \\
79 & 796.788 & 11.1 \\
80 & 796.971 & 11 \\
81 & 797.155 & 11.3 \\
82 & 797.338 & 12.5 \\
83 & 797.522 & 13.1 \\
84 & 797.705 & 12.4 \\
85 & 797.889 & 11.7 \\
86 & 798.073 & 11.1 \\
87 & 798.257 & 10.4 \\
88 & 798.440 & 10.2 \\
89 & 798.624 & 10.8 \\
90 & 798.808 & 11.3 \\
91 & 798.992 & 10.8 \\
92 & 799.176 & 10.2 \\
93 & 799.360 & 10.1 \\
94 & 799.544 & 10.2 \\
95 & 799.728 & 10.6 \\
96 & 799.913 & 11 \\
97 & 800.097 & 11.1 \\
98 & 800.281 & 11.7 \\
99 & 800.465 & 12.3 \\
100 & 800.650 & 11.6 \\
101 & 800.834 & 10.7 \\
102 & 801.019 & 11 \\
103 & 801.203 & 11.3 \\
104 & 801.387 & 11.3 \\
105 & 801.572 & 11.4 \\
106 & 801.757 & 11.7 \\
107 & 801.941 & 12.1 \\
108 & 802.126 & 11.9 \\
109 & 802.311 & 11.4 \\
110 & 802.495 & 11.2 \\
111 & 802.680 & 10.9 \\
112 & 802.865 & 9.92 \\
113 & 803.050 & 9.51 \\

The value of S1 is 0.056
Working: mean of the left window 10.8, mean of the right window 11.3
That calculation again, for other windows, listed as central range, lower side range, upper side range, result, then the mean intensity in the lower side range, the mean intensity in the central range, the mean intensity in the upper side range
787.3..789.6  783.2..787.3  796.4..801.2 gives 0.04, 10.9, 10.5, 11.2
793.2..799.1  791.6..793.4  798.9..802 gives -0.03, 10.5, 11.2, 11.1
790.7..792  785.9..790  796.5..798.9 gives 0.07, 10.7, 10.2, 11.4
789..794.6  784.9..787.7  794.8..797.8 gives 0.04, 10.9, 10.8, 11.5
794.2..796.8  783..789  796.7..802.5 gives 0.00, 10.7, 11.1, 11.3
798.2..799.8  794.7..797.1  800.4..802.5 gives 0.08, 11.2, 10.5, 11.5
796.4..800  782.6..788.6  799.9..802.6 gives 0.02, 10.8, 11.1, 11.5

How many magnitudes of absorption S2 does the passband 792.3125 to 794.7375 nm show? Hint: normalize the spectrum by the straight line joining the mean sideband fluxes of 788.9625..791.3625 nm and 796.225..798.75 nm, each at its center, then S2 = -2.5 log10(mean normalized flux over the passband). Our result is 0.059 mag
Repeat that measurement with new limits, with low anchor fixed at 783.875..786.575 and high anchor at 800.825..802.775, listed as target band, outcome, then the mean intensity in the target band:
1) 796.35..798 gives -0.040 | 11.7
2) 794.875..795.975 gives 0.015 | 11.1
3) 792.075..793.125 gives 0.077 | 10.5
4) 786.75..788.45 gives 0.074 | 10.4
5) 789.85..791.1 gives 0.009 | 11.1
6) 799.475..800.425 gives 0.033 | 11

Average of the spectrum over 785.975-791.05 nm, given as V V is 10.8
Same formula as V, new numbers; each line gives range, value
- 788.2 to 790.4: 10.8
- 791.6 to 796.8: 10.9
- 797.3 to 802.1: 11.2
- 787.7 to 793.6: 10.7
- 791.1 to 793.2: 10.4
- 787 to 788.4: 10.5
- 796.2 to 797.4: 11.4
